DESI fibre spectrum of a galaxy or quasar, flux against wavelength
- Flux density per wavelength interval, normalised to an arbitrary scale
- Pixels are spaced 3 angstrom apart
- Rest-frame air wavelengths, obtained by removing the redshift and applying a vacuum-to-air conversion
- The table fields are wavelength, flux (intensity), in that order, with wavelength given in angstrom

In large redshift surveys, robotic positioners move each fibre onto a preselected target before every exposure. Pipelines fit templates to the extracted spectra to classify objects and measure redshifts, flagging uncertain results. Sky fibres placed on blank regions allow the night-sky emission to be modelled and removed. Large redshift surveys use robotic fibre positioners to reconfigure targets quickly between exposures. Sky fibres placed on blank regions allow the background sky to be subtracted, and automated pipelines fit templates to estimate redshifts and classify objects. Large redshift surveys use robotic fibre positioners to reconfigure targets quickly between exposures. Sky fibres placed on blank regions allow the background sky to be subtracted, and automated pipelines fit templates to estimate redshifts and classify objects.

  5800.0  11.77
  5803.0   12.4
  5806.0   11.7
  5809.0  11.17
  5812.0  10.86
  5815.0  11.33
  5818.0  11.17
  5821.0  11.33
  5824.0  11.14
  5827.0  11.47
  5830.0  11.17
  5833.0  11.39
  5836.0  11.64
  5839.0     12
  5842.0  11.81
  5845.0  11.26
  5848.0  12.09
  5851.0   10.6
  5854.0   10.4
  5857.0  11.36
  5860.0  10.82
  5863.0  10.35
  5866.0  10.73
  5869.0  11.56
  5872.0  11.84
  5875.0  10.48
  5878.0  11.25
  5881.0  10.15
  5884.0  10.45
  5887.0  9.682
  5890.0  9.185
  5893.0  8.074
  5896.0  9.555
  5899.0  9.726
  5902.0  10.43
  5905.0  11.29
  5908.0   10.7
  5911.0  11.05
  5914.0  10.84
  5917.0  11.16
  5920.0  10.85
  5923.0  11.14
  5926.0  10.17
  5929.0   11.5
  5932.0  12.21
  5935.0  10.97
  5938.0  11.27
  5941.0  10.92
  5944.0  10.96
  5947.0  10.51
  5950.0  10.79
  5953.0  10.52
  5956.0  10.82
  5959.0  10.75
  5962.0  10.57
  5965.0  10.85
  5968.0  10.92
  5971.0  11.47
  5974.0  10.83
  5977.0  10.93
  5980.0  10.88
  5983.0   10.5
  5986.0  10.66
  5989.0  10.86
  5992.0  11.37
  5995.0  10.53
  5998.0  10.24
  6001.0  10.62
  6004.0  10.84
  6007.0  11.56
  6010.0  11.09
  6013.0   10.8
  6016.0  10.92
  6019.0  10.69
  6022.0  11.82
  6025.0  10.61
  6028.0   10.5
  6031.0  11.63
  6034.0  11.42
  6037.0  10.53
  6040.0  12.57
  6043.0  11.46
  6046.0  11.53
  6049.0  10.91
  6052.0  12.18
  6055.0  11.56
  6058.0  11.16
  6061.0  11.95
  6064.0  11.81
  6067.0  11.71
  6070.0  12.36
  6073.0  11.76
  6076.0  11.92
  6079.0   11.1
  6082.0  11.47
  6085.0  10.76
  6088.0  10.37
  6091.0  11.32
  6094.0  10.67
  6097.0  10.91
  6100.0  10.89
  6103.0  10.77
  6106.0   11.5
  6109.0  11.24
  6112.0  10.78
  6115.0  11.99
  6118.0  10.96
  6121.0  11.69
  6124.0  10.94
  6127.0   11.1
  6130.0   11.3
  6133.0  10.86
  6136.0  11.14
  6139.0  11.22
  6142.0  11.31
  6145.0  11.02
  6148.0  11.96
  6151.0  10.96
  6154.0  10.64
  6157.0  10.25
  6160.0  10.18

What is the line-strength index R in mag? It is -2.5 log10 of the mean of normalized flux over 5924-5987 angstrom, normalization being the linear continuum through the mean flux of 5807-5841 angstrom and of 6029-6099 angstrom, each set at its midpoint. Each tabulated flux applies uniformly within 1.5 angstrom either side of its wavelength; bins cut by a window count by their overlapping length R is 0.05 mag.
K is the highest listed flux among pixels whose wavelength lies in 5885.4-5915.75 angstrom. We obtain 11.29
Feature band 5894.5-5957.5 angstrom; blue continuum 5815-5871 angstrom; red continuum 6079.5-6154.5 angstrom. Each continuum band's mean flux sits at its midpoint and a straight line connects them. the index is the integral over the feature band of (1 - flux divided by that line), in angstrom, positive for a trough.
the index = 2.1 angstrom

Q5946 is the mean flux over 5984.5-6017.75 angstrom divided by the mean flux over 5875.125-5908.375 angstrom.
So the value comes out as 1.08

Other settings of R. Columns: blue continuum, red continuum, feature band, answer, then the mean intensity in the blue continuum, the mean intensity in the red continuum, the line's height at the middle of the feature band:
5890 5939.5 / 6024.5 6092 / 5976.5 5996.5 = 0.02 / 10.6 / 11.4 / 11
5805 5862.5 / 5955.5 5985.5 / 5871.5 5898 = 0.12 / 11.3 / 10.8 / 11.1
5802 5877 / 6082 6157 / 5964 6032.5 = 0.02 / 11.3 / 11.1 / 11.2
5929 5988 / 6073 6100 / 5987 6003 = 0.02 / 10.9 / 11.1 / 11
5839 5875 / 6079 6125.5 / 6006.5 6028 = 0.01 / 11.2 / 11.1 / 11.1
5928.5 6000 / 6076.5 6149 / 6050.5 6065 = -0.06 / 10.9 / 11.1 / 11.1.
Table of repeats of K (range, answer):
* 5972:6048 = 12.57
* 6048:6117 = 12.36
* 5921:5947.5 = 12.21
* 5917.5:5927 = 11.14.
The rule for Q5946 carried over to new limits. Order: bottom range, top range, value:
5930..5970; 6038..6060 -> 1.06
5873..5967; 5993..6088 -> 1.06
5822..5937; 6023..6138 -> 1.04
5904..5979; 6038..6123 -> 1.04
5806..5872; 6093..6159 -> 0.99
